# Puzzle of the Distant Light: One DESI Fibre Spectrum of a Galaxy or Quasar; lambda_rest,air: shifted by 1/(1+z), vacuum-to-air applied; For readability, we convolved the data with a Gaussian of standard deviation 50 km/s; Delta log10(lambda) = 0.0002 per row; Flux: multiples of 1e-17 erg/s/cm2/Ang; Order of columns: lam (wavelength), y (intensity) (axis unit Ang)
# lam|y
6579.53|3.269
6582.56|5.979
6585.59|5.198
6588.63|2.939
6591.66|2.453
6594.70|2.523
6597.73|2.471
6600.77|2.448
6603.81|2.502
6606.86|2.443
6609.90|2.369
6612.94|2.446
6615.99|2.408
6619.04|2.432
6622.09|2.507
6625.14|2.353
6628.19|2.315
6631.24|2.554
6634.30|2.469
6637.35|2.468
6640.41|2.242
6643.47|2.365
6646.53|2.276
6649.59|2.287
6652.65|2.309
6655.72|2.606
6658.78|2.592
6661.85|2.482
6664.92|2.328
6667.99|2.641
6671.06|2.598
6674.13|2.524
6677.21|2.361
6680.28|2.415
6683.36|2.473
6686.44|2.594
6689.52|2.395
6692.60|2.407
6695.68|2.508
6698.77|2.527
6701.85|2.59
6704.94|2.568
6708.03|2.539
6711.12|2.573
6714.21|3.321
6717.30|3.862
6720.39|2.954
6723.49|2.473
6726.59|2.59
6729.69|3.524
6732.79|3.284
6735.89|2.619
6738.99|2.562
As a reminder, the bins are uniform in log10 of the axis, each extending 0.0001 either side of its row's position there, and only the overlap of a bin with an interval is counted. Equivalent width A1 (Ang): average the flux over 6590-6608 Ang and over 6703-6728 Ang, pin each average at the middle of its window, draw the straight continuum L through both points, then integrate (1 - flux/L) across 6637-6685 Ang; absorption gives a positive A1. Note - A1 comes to 4.4 Ang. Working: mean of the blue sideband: 2.48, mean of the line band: 2.43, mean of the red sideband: 2.86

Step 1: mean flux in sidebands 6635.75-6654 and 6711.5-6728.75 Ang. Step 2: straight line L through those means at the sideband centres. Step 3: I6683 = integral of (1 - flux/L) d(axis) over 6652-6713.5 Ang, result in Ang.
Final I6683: 3.6 Ang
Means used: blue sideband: 2.33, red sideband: 3.03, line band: 2.52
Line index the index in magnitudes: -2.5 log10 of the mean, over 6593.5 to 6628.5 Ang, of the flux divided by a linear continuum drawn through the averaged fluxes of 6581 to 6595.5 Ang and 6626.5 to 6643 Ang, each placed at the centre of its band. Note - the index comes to 0.27 mag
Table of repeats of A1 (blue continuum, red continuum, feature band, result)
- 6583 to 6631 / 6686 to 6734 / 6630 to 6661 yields 3.8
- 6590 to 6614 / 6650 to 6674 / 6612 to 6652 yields 1.4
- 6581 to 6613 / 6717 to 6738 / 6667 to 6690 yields 4.0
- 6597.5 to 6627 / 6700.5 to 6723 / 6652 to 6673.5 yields 1.2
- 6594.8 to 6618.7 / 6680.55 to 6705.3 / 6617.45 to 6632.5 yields 0.2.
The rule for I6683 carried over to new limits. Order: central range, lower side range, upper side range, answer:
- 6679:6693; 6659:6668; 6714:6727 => 1.2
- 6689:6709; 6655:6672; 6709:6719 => 3.3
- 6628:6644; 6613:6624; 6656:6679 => 0.4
